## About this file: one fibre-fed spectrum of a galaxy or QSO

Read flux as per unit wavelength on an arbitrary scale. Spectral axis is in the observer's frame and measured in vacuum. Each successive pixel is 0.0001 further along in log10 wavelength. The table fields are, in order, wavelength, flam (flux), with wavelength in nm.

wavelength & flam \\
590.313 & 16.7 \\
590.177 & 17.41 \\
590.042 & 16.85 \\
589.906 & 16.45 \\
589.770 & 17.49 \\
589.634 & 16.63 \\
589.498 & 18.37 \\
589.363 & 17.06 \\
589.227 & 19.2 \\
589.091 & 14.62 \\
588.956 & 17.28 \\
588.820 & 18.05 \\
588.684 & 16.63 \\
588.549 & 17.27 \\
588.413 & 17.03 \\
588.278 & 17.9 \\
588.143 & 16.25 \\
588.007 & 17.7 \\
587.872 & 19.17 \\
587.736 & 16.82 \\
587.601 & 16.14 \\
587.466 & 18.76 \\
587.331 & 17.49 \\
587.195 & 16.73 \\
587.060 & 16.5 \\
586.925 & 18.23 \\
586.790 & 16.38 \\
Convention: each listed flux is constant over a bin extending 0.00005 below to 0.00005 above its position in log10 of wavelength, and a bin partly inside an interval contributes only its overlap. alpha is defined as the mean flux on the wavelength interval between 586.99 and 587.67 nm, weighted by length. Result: 17.1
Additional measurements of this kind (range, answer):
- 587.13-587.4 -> 17.1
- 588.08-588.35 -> 17.1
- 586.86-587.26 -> 17.2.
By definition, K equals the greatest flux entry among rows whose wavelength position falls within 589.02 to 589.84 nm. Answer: 19.2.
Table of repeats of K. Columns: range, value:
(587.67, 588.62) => 19.17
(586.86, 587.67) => 18.76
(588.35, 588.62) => 17.27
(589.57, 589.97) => 17.49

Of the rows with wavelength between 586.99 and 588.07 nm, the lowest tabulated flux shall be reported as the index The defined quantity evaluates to 16.14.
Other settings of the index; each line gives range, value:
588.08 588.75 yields 16.25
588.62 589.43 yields 14.62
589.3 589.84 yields 16.63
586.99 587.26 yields 16.5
